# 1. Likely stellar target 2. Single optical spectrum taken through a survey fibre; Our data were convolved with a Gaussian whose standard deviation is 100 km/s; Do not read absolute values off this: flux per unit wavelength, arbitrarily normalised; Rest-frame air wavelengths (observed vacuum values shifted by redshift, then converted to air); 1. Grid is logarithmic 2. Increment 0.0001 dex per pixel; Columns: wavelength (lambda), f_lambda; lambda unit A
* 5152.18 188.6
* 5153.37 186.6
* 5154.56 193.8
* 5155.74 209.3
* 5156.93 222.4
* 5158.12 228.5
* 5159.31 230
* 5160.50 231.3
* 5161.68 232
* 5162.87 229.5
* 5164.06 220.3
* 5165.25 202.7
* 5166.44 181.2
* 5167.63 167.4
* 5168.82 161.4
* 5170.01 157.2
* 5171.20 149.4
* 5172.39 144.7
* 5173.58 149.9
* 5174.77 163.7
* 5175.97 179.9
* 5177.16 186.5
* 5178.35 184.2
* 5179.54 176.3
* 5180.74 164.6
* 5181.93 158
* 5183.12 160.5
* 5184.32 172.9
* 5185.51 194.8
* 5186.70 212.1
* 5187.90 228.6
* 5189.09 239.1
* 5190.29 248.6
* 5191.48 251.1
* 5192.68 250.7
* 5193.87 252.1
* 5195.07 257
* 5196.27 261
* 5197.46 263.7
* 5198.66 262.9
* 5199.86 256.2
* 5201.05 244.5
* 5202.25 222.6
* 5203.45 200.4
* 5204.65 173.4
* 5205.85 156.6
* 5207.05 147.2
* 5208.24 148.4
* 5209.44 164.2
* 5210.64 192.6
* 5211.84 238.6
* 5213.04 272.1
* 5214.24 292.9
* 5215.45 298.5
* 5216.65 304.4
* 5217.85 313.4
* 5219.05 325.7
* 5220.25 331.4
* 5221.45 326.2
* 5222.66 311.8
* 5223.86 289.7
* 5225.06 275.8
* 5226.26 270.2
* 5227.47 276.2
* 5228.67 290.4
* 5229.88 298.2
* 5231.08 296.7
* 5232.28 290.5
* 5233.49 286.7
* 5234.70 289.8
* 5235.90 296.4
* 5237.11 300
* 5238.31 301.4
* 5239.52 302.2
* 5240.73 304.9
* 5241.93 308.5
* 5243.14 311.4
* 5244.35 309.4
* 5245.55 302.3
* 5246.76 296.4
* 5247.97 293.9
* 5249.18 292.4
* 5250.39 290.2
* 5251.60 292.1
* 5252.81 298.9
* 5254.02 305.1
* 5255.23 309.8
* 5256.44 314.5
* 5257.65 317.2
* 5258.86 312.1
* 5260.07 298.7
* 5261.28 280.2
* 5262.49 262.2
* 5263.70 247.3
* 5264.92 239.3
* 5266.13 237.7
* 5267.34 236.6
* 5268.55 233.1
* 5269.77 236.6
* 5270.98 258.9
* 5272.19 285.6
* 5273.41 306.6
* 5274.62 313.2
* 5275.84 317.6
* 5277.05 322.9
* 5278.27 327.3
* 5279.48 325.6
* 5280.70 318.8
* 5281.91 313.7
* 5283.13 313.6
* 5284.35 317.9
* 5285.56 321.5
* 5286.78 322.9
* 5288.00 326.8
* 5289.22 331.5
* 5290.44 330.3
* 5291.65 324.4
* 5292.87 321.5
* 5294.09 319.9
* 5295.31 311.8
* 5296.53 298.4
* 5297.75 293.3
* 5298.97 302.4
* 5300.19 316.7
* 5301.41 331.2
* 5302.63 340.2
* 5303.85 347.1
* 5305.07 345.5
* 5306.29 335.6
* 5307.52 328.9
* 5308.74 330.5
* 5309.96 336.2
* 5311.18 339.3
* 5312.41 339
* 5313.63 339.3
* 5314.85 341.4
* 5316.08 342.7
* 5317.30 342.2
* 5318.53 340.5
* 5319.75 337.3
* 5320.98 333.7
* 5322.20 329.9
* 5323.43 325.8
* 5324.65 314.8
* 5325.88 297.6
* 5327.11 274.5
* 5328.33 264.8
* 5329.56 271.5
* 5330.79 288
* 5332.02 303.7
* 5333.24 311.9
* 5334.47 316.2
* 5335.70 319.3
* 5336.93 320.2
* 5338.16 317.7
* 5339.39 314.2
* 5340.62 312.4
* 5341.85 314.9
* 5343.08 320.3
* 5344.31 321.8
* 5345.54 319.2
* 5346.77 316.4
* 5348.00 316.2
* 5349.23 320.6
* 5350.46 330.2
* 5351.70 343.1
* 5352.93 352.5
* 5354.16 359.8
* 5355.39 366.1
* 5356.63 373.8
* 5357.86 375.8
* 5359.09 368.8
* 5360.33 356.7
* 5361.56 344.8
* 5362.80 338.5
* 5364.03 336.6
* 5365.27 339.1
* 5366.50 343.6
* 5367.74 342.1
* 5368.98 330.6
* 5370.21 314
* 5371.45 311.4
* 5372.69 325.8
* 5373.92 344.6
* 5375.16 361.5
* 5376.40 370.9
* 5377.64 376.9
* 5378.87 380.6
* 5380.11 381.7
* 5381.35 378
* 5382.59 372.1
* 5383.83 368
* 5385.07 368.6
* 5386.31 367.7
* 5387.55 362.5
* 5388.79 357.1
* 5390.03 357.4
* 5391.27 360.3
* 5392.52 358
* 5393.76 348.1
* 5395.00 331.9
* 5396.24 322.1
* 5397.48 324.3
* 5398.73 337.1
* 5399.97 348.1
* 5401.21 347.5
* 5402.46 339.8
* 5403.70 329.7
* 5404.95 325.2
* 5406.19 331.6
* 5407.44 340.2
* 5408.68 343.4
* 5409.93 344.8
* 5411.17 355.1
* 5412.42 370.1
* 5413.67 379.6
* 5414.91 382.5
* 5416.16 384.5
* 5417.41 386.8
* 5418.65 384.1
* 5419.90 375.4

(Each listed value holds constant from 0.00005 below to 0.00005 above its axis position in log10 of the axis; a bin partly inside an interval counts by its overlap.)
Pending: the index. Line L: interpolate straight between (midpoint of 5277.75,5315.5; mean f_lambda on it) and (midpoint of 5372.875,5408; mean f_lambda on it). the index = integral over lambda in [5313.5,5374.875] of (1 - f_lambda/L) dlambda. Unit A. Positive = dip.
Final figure 2.1 A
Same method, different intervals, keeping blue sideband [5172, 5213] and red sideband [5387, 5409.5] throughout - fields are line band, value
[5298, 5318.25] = -3.75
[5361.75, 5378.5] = -0.95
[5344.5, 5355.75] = -0.89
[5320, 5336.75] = -0.55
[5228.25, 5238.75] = -2.83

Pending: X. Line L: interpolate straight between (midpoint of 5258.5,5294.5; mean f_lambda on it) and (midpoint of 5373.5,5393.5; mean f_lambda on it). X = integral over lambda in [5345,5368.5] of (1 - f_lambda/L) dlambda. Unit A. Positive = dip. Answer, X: 0.3 A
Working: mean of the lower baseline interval 297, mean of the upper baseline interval 366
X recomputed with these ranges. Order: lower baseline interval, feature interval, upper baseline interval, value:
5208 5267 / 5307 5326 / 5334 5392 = -0.6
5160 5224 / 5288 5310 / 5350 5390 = -1.7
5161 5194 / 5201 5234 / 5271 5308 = -2.7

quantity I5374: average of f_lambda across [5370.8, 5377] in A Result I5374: 342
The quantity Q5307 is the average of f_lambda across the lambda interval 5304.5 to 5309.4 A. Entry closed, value 335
